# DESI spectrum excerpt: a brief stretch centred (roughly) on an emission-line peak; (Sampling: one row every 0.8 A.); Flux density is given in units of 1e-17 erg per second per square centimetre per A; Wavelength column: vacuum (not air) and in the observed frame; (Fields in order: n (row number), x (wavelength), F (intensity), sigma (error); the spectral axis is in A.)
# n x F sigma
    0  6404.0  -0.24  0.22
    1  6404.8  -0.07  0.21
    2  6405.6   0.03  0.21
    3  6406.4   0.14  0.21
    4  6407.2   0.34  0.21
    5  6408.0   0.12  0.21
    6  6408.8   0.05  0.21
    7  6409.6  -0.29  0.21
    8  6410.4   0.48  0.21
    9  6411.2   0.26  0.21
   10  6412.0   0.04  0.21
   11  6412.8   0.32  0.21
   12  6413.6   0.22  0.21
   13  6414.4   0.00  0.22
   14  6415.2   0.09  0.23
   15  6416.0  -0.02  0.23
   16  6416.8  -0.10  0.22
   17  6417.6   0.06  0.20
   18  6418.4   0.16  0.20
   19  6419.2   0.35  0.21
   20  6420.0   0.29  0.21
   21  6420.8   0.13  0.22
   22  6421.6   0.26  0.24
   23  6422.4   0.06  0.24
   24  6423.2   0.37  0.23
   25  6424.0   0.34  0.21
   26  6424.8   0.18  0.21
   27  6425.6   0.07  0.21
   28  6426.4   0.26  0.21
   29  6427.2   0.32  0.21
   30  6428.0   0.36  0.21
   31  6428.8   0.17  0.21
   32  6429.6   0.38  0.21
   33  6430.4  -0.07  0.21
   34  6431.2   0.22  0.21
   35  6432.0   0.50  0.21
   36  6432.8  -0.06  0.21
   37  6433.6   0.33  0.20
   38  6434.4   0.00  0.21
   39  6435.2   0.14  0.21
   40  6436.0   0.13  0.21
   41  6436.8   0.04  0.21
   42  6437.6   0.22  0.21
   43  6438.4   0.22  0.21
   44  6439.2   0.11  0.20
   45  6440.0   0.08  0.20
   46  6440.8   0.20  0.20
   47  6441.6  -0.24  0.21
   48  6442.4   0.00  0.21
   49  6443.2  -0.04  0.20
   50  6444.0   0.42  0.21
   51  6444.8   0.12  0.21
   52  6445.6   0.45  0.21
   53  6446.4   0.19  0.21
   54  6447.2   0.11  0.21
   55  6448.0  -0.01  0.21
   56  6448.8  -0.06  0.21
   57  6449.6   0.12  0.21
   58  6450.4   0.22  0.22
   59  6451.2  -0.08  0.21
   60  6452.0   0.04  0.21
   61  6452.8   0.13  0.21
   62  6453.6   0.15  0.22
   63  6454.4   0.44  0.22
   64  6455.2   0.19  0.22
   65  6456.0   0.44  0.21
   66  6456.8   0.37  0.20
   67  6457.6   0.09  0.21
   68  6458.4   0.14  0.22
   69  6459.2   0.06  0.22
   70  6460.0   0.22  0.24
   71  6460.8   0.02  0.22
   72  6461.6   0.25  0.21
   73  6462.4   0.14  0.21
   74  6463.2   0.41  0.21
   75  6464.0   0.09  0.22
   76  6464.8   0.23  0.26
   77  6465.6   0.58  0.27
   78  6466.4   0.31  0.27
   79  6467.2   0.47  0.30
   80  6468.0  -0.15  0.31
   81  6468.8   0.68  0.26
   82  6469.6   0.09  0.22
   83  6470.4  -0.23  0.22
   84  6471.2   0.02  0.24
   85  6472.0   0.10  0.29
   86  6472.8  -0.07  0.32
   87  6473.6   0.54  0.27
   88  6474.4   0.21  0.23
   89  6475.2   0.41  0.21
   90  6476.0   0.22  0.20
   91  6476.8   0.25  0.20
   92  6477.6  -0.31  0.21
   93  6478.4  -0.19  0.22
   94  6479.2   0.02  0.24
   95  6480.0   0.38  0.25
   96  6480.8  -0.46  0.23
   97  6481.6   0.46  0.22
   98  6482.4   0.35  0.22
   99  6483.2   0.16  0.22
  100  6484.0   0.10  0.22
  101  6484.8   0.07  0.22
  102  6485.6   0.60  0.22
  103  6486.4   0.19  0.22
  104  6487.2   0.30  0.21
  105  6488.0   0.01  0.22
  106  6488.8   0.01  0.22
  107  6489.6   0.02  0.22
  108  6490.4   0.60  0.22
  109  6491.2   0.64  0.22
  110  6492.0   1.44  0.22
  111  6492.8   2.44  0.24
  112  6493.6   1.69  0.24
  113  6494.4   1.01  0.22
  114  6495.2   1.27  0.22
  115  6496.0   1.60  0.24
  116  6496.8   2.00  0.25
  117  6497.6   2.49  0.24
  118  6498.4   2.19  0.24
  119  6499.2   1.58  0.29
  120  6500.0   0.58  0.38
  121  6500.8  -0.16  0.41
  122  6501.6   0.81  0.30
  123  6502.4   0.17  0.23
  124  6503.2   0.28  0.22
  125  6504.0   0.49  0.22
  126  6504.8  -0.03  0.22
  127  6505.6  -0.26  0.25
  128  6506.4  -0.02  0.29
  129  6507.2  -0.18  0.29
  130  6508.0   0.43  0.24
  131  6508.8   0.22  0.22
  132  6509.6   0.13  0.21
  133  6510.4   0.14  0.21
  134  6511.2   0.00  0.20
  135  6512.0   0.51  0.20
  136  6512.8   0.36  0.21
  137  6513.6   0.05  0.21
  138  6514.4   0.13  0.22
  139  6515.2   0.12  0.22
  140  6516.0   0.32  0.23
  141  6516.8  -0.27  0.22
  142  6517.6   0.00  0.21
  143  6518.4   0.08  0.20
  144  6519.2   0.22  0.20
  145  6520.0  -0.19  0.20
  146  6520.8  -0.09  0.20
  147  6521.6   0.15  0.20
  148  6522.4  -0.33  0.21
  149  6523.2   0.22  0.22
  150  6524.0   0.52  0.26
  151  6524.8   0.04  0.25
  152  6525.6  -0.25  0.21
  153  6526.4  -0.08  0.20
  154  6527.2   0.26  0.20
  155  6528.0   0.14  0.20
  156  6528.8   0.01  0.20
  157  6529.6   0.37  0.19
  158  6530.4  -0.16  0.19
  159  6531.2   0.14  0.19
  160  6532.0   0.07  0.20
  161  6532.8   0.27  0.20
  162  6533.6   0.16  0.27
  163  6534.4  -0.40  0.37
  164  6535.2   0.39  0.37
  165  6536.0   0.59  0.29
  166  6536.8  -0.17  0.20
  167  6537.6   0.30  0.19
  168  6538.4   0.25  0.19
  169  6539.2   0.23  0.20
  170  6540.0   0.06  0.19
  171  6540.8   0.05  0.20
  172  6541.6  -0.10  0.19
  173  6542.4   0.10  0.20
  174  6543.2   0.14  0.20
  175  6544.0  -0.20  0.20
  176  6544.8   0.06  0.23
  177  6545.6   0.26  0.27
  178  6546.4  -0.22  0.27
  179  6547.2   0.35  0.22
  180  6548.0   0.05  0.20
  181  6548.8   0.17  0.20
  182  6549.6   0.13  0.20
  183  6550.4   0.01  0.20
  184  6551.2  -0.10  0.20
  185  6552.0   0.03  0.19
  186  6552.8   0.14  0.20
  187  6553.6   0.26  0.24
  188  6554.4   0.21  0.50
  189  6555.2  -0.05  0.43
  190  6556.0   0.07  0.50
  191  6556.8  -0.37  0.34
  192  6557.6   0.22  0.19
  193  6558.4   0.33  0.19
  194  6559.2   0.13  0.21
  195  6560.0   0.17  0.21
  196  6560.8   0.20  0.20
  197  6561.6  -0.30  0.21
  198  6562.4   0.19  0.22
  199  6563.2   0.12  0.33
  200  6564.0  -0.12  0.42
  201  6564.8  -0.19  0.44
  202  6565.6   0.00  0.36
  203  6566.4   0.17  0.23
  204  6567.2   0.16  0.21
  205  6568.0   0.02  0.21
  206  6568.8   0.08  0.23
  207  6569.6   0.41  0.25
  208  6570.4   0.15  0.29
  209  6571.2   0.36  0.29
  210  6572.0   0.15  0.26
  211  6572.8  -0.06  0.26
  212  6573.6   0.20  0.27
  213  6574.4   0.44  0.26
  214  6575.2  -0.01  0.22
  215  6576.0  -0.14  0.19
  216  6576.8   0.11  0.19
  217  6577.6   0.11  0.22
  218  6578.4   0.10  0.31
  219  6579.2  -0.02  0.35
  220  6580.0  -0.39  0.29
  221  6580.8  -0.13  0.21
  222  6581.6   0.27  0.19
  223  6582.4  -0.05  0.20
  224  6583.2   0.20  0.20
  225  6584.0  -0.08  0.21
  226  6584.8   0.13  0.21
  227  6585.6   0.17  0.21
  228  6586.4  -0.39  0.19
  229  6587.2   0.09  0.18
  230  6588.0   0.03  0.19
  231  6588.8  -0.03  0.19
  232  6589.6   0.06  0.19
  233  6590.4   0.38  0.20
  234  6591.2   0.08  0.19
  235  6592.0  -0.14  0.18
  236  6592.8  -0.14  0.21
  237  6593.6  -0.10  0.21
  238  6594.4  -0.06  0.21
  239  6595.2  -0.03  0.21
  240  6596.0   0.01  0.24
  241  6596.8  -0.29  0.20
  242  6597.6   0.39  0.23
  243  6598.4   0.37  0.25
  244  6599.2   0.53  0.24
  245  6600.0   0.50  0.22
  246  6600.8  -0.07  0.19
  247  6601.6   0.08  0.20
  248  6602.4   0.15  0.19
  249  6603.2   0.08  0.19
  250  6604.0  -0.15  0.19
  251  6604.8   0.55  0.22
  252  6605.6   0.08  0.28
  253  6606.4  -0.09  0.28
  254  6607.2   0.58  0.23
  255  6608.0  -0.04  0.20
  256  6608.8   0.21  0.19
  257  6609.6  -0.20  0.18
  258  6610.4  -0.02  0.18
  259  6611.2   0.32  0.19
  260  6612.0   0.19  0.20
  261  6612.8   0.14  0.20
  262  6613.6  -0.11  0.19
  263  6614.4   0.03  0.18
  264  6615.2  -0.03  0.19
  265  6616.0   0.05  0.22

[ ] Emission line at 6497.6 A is [O II] 3727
